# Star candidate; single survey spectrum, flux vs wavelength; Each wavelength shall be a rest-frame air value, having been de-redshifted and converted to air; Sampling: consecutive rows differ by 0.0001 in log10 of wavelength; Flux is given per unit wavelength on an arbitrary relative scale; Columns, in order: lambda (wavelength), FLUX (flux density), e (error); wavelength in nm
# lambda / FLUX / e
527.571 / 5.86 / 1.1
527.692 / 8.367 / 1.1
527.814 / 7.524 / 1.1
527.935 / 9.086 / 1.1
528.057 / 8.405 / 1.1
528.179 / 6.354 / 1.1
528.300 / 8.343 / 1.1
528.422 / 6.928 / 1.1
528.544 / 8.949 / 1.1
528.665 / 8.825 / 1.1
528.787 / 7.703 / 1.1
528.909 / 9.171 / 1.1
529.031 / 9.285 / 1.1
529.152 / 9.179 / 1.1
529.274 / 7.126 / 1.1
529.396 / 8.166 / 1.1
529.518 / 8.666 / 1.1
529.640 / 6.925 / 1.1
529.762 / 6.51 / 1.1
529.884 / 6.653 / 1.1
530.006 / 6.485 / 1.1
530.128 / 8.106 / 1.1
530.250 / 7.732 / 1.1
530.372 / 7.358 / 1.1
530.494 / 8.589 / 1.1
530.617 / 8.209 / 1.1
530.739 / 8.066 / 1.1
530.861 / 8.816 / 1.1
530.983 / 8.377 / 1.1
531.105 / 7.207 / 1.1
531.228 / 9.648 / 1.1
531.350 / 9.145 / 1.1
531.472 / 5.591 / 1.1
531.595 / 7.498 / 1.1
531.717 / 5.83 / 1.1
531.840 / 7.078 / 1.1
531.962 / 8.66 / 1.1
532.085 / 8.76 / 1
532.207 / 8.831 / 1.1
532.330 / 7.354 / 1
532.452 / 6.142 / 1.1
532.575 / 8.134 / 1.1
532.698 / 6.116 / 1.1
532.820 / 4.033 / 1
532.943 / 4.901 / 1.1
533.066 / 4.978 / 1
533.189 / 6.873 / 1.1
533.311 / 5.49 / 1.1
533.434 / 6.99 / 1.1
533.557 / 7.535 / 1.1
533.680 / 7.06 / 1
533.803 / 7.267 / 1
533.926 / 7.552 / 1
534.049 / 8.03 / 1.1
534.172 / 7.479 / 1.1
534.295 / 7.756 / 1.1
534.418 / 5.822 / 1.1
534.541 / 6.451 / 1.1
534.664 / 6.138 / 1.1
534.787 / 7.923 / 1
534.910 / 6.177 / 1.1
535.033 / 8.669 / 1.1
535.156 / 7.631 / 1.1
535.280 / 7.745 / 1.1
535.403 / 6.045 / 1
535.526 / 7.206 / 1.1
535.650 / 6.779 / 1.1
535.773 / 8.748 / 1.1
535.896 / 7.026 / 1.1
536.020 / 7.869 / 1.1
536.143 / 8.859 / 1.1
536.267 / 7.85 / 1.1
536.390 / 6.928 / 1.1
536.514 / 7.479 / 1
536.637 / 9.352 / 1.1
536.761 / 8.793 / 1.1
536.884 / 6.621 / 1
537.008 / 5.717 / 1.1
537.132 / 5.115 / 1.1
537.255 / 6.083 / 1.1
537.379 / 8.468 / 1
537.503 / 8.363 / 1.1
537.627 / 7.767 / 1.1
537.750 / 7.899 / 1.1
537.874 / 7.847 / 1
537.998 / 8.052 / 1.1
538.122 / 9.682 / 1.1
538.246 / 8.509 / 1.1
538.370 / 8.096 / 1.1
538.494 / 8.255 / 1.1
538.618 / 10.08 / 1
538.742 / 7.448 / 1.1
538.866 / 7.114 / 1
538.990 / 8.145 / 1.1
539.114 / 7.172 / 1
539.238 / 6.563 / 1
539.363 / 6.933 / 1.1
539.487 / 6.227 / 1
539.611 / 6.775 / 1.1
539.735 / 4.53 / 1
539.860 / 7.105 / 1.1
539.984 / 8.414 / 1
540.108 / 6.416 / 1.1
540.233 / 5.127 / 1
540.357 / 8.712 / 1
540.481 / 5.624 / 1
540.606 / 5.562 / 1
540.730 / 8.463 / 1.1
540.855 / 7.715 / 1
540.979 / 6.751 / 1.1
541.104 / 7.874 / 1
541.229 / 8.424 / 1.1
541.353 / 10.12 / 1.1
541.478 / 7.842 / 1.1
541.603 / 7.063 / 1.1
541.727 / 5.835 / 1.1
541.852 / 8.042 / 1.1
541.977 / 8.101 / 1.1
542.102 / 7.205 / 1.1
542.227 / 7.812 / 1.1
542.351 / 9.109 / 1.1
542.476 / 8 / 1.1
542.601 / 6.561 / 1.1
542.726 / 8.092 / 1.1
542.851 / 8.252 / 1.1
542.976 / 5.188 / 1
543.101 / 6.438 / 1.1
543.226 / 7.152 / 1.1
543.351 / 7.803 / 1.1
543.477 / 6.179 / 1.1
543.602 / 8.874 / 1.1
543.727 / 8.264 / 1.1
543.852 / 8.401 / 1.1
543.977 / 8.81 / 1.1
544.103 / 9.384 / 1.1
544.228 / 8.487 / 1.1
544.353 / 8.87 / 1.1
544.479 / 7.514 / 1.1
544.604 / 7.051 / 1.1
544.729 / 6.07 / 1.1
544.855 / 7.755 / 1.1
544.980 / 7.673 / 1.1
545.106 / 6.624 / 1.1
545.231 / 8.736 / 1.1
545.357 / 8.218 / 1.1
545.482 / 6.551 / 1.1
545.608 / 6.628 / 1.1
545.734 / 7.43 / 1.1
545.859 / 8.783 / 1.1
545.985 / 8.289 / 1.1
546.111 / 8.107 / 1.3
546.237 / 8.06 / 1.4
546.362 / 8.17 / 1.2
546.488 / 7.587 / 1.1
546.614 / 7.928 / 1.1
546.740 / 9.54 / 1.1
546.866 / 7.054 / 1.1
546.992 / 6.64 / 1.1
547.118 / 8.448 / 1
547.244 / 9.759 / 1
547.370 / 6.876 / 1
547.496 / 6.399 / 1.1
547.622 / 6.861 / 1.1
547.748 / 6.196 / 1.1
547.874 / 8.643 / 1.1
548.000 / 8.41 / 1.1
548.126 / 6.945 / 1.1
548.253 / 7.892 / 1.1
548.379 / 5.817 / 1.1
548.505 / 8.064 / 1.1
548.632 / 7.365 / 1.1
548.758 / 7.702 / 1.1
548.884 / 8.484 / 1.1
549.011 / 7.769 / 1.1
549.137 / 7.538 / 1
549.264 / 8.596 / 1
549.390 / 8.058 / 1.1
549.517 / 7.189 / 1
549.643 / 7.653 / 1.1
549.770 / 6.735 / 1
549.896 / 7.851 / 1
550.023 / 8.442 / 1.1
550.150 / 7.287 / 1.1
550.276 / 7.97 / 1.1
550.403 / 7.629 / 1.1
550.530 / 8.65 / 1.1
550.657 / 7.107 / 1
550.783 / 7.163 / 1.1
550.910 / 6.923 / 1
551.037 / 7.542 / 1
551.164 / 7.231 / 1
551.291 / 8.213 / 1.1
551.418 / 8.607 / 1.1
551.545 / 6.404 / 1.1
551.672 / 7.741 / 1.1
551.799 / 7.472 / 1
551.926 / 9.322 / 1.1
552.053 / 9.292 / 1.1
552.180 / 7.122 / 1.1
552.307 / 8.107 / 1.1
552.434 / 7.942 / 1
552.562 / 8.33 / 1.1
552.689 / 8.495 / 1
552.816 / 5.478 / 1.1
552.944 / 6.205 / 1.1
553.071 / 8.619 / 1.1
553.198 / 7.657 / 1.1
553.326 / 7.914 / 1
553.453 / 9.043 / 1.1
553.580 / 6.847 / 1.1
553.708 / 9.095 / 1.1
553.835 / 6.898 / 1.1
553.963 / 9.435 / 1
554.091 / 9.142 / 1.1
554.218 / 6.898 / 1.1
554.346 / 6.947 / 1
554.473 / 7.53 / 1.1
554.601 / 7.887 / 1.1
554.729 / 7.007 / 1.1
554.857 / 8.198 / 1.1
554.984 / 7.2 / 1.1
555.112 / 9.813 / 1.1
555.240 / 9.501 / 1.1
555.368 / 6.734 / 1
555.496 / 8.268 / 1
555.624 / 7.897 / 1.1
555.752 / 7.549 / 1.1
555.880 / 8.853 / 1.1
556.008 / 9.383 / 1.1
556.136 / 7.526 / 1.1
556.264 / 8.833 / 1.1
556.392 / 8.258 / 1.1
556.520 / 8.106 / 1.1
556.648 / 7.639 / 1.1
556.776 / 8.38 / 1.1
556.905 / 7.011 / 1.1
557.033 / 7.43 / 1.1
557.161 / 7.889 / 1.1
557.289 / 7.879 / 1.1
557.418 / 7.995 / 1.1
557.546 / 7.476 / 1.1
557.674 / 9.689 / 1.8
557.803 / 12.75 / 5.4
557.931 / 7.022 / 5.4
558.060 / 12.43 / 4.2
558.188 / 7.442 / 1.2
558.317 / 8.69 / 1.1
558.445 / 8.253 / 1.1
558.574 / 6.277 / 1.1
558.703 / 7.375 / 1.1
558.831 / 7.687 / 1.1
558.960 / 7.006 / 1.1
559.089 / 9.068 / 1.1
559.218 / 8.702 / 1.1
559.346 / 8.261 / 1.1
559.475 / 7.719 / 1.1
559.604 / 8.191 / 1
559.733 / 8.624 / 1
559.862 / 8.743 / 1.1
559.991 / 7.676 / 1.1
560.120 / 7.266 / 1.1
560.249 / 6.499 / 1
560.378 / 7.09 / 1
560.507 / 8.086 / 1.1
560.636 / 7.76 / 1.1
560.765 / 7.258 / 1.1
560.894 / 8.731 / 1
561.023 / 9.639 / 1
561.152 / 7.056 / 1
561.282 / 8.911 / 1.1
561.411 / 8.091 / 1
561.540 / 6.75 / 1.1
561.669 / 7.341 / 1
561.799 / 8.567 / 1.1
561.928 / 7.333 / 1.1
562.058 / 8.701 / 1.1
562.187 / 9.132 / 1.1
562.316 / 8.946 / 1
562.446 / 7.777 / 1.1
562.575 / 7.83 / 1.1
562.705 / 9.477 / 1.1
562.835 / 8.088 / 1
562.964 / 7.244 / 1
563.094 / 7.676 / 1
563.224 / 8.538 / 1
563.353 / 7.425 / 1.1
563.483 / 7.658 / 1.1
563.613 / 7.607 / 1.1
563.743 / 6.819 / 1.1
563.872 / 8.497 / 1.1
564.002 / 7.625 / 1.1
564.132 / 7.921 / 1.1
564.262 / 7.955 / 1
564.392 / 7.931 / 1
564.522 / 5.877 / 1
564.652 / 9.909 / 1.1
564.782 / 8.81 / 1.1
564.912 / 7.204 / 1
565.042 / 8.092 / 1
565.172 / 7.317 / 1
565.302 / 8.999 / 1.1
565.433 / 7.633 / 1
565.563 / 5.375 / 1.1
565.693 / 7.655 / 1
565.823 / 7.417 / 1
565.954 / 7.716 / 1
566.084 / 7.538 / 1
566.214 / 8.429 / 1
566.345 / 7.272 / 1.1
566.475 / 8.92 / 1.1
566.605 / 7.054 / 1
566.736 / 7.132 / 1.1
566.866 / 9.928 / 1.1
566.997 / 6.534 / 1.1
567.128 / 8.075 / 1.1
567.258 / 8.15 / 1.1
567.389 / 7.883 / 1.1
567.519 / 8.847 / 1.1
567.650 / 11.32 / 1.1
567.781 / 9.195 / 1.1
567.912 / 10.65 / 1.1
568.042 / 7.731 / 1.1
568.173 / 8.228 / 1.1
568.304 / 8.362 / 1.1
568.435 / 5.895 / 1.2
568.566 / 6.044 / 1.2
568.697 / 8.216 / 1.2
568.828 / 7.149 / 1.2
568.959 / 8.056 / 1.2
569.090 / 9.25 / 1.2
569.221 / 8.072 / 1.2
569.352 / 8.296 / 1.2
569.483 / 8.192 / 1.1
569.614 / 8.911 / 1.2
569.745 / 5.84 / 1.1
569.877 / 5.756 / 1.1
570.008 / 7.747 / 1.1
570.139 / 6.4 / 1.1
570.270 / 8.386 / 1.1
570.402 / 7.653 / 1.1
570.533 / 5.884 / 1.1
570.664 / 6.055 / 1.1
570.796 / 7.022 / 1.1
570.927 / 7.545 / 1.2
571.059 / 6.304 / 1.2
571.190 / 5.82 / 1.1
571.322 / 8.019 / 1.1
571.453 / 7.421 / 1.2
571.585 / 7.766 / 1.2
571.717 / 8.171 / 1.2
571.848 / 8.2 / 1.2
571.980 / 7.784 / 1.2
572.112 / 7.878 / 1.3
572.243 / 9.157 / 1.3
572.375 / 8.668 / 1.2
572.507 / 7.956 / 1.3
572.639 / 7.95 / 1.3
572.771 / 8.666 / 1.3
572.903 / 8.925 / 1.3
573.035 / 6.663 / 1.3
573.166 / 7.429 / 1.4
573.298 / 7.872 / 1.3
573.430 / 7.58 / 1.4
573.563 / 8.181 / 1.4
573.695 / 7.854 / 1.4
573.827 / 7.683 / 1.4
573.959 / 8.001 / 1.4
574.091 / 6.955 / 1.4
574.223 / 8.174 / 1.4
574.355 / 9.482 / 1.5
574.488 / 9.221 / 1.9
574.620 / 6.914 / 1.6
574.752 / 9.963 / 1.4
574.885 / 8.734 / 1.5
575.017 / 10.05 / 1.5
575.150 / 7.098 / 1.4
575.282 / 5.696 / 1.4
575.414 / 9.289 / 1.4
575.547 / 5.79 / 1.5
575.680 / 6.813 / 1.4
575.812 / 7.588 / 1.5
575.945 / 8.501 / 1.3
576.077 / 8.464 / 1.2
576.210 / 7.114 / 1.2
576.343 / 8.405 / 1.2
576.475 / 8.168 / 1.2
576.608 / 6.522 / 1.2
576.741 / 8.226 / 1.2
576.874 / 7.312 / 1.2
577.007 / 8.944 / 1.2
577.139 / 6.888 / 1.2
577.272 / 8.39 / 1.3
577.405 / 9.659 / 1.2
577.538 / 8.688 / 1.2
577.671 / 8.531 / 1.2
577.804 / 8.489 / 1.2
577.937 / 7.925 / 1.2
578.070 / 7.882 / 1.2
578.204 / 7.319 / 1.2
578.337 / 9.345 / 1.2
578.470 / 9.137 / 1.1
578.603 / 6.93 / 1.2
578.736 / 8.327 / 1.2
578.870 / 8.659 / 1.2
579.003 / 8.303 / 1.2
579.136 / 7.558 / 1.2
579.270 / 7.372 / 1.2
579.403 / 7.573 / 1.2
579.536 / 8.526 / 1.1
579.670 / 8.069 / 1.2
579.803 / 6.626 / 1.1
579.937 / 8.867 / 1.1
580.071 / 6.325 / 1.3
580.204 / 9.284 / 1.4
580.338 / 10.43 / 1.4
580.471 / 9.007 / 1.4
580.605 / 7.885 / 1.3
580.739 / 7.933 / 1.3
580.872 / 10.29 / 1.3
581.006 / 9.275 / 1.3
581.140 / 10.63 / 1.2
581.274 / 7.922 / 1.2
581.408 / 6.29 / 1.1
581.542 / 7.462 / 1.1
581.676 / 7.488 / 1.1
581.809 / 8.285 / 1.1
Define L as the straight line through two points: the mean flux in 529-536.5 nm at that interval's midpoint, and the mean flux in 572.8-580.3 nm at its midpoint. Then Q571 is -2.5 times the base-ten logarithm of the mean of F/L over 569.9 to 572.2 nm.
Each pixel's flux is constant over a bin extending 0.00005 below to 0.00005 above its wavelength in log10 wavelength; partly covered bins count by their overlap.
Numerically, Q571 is 0.09 mag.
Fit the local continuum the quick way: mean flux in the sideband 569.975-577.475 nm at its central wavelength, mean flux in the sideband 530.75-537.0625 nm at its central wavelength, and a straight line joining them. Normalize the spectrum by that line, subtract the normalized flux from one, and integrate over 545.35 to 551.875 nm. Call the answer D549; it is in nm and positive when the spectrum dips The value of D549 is -0.16 nm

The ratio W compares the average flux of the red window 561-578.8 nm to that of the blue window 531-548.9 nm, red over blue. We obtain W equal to 1.1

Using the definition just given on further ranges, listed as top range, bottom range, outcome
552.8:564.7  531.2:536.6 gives 1.12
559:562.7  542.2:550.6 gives 1.05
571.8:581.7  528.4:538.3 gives 1.08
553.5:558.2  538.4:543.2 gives 1.12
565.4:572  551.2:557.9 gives 0.95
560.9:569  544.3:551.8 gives 1.04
